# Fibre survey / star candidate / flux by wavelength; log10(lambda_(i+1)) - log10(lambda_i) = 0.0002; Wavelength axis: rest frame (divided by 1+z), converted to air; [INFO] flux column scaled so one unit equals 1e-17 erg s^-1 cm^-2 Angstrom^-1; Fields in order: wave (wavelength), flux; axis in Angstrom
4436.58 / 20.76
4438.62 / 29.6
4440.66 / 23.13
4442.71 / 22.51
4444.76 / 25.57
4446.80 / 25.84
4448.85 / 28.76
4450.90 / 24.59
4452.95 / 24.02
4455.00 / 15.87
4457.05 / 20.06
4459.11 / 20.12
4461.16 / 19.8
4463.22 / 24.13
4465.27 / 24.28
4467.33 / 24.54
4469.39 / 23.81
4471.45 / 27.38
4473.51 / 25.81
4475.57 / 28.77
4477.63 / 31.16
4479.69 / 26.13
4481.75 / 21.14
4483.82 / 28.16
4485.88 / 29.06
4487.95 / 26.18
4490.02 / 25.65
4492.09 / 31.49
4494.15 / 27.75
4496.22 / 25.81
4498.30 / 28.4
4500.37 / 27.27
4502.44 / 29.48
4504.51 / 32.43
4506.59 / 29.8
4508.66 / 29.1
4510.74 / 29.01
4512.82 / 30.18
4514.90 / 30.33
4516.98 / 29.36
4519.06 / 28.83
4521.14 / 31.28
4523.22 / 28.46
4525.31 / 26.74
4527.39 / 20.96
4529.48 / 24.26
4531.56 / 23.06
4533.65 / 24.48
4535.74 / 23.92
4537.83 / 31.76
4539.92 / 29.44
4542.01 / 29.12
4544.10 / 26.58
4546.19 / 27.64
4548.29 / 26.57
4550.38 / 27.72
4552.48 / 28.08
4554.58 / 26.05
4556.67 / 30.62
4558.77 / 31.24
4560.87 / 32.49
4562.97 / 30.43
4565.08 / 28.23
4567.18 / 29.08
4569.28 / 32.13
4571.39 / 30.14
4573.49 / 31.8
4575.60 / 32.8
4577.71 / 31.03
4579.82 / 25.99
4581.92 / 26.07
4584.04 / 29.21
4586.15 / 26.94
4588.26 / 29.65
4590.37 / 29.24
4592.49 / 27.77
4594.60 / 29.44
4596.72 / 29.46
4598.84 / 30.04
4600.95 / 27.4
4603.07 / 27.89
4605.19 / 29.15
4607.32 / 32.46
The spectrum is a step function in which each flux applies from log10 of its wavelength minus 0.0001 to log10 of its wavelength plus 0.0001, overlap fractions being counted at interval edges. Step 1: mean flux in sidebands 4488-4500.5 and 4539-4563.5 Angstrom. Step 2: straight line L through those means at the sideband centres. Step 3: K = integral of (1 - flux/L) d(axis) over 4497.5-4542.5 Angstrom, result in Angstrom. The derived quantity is 0.1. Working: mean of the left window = 27.6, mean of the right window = 28.8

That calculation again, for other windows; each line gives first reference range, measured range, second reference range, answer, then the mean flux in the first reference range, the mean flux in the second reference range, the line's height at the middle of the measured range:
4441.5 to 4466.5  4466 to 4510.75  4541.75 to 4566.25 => -4.7 Angstrom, 23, 28.7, 24.9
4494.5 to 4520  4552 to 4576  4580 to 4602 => -1.3 Angstrom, 29.1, 28.4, 28.7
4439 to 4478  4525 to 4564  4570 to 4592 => 0.5 Angstrom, 24.2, 29.3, 27.8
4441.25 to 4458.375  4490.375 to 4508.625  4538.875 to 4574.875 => -2.0 Angstrom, 23.3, 29.3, 26.1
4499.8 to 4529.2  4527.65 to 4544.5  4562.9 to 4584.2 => 1.6 Angstrom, 28.7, 29.7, 29.1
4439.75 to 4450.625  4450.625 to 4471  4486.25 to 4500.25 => 3.0 Angstrom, 25.1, 27.6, 25.9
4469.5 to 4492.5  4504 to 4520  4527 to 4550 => -1.9 Angstrom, 27.1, 26.4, 26.7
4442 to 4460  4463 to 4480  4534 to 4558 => -1.6 Angstrom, 23.1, 27.9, 24.1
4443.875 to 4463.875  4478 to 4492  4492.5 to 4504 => 0.0 Angstrom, 22.8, 28.2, 26.6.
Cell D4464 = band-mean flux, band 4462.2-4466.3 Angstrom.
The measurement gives 24.2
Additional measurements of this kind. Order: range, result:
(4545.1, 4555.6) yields 27.2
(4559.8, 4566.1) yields 30.4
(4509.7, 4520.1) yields 29.5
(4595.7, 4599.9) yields 29.8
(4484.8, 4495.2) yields 28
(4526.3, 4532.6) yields 22.8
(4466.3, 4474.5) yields 25.4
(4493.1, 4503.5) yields 27.8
